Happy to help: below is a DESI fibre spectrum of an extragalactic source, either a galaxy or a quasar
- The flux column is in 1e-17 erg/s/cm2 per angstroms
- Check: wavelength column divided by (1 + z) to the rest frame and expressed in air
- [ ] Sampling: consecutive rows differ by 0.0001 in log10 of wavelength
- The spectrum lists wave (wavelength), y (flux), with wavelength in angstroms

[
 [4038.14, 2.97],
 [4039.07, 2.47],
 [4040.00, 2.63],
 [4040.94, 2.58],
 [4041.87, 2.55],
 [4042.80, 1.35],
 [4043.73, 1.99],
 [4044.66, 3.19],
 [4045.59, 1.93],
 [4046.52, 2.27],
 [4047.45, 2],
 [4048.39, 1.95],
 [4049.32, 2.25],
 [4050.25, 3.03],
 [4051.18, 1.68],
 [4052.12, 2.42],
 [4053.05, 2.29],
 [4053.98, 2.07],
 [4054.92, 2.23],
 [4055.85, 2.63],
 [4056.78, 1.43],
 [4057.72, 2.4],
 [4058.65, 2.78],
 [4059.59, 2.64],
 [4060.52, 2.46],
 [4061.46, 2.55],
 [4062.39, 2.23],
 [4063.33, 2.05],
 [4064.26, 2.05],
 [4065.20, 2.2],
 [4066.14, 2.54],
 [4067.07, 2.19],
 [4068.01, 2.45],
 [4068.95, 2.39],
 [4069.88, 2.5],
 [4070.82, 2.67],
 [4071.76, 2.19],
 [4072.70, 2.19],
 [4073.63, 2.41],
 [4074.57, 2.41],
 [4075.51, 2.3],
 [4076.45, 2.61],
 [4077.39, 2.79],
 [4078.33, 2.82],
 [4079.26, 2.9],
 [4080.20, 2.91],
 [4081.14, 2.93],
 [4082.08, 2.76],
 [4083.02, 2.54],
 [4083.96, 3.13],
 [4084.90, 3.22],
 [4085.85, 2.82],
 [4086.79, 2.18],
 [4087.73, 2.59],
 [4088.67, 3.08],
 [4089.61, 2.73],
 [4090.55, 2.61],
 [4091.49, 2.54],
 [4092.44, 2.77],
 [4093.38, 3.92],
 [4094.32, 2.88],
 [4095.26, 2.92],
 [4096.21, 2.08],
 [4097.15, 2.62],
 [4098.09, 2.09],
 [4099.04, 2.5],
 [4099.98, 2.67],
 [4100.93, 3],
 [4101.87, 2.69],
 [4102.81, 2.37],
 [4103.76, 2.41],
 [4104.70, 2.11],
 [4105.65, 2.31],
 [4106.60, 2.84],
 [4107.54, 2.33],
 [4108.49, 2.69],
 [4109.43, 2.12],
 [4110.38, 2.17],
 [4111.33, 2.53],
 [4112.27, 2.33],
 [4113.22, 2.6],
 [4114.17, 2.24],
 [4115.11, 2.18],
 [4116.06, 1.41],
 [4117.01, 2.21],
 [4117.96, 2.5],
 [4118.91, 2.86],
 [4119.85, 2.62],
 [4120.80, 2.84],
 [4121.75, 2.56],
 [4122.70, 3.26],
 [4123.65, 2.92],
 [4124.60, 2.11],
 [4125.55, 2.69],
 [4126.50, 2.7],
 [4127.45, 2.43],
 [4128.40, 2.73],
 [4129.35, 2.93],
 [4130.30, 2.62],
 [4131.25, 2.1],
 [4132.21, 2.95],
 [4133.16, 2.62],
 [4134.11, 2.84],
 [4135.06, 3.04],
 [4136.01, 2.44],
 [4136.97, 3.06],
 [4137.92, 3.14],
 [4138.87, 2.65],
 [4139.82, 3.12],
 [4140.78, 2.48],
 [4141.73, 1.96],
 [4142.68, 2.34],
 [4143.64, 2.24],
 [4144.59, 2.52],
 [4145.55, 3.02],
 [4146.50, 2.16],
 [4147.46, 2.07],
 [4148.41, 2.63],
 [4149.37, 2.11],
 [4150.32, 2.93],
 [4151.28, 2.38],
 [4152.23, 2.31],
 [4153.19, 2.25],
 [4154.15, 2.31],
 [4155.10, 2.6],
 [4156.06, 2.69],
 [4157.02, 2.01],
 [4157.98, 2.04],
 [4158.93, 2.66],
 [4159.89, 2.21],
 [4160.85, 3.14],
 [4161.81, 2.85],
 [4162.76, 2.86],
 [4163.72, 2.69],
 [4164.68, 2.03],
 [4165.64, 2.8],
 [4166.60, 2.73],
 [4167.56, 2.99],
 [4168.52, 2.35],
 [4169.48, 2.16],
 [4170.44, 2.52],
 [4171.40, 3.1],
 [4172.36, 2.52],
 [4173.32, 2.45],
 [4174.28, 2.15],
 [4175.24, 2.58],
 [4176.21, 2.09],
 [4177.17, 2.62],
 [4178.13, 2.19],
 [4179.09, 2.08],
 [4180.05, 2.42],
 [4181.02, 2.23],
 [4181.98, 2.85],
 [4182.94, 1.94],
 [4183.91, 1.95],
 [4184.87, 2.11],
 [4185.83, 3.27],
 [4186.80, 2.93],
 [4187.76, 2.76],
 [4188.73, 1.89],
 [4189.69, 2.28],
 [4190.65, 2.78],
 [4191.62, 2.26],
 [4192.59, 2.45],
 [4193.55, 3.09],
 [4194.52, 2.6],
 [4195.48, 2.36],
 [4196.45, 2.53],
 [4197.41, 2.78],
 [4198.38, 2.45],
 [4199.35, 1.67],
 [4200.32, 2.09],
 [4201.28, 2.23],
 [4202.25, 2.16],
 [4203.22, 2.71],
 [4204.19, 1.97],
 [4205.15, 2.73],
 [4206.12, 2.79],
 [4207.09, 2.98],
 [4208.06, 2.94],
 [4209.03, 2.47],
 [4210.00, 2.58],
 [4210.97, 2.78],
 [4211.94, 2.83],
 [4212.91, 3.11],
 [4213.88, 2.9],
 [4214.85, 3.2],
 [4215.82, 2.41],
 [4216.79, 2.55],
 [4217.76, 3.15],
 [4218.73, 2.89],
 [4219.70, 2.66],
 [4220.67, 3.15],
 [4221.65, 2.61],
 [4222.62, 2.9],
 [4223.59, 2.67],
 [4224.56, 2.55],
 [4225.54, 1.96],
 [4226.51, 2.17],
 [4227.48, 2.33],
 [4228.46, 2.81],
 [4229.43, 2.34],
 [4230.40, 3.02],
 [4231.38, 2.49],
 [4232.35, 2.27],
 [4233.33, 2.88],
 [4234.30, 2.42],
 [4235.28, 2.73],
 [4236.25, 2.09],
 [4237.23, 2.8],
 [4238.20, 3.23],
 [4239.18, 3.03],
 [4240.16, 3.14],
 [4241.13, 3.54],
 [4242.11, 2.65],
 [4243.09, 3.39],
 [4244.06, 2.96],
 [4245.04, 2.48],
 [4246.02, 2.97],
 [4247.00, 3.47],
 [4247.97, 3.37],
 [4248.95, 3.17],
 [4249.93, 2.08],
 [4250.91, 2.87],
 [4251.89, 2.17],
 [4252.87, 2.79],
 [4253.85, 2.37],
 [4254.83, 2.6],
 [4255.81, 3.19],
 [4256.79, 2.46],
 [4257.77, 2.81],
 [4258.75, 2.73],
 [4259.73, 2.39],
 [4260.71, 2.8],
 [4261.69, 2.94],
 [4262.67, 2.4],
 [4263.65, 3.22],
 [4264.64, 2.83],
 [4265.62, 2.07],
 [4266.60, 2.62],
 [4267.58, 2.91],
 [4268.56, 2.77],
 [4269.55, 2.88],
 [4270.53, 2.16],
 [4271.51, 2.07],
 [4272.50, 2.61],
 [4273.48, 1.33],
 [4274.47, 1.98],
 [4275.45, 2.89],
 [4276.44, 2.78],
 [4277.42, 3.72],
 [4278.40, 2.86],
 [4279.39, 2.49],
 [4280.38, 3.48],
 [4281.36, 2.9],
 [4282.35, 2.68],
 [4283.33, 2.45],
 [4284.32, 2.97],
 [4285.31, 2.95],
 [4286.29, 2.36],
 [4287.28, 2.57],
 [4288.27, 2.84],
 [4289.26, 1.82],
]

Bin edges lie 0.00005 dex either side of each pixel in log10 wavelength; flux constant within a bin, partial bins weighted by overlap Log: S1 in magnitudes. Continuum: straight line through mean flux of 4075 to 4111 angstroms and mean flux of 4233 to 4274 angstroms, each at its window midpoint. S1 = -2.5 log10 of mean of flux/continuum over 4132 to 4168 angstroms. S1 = 0.04 mag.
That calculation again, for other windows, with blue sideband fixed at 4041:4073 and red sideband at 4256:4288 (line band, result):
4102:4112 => -0.01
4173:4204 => 0.05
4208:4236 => -0.04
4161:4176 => -0.04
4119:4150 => -0.09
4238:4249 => -0.19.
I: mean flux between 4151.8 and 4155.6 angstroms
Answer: 2.37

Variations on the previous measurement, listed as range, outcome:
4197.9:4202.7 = 2.12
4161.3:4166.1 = 2.65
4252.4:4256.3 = 2.74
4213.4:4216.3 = 2.84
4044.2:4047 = 2.46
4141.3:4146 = 2.42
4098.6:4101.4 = 2.73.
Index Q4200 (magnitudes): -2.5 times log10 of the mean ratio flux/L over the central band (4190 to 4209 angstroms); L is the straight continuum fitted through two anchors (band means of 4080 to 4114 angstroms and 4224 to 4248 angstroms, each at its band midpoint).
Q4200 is 0.09 mag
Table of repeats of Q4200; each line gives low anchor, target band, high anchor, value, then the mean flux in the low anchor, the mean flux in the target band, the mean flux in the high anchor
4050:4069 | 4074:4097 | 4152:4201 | -0.18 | 2.31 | 2.76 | 2.46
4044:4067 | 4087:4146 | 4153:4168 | -0.06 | 2.3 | 2.59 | 2.56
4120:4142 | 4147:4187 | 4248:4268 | 0.10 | 2.71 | 2.47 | 2.69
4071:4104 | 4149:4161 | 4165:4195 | 0.05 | 2.68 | 2.42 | 2.49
